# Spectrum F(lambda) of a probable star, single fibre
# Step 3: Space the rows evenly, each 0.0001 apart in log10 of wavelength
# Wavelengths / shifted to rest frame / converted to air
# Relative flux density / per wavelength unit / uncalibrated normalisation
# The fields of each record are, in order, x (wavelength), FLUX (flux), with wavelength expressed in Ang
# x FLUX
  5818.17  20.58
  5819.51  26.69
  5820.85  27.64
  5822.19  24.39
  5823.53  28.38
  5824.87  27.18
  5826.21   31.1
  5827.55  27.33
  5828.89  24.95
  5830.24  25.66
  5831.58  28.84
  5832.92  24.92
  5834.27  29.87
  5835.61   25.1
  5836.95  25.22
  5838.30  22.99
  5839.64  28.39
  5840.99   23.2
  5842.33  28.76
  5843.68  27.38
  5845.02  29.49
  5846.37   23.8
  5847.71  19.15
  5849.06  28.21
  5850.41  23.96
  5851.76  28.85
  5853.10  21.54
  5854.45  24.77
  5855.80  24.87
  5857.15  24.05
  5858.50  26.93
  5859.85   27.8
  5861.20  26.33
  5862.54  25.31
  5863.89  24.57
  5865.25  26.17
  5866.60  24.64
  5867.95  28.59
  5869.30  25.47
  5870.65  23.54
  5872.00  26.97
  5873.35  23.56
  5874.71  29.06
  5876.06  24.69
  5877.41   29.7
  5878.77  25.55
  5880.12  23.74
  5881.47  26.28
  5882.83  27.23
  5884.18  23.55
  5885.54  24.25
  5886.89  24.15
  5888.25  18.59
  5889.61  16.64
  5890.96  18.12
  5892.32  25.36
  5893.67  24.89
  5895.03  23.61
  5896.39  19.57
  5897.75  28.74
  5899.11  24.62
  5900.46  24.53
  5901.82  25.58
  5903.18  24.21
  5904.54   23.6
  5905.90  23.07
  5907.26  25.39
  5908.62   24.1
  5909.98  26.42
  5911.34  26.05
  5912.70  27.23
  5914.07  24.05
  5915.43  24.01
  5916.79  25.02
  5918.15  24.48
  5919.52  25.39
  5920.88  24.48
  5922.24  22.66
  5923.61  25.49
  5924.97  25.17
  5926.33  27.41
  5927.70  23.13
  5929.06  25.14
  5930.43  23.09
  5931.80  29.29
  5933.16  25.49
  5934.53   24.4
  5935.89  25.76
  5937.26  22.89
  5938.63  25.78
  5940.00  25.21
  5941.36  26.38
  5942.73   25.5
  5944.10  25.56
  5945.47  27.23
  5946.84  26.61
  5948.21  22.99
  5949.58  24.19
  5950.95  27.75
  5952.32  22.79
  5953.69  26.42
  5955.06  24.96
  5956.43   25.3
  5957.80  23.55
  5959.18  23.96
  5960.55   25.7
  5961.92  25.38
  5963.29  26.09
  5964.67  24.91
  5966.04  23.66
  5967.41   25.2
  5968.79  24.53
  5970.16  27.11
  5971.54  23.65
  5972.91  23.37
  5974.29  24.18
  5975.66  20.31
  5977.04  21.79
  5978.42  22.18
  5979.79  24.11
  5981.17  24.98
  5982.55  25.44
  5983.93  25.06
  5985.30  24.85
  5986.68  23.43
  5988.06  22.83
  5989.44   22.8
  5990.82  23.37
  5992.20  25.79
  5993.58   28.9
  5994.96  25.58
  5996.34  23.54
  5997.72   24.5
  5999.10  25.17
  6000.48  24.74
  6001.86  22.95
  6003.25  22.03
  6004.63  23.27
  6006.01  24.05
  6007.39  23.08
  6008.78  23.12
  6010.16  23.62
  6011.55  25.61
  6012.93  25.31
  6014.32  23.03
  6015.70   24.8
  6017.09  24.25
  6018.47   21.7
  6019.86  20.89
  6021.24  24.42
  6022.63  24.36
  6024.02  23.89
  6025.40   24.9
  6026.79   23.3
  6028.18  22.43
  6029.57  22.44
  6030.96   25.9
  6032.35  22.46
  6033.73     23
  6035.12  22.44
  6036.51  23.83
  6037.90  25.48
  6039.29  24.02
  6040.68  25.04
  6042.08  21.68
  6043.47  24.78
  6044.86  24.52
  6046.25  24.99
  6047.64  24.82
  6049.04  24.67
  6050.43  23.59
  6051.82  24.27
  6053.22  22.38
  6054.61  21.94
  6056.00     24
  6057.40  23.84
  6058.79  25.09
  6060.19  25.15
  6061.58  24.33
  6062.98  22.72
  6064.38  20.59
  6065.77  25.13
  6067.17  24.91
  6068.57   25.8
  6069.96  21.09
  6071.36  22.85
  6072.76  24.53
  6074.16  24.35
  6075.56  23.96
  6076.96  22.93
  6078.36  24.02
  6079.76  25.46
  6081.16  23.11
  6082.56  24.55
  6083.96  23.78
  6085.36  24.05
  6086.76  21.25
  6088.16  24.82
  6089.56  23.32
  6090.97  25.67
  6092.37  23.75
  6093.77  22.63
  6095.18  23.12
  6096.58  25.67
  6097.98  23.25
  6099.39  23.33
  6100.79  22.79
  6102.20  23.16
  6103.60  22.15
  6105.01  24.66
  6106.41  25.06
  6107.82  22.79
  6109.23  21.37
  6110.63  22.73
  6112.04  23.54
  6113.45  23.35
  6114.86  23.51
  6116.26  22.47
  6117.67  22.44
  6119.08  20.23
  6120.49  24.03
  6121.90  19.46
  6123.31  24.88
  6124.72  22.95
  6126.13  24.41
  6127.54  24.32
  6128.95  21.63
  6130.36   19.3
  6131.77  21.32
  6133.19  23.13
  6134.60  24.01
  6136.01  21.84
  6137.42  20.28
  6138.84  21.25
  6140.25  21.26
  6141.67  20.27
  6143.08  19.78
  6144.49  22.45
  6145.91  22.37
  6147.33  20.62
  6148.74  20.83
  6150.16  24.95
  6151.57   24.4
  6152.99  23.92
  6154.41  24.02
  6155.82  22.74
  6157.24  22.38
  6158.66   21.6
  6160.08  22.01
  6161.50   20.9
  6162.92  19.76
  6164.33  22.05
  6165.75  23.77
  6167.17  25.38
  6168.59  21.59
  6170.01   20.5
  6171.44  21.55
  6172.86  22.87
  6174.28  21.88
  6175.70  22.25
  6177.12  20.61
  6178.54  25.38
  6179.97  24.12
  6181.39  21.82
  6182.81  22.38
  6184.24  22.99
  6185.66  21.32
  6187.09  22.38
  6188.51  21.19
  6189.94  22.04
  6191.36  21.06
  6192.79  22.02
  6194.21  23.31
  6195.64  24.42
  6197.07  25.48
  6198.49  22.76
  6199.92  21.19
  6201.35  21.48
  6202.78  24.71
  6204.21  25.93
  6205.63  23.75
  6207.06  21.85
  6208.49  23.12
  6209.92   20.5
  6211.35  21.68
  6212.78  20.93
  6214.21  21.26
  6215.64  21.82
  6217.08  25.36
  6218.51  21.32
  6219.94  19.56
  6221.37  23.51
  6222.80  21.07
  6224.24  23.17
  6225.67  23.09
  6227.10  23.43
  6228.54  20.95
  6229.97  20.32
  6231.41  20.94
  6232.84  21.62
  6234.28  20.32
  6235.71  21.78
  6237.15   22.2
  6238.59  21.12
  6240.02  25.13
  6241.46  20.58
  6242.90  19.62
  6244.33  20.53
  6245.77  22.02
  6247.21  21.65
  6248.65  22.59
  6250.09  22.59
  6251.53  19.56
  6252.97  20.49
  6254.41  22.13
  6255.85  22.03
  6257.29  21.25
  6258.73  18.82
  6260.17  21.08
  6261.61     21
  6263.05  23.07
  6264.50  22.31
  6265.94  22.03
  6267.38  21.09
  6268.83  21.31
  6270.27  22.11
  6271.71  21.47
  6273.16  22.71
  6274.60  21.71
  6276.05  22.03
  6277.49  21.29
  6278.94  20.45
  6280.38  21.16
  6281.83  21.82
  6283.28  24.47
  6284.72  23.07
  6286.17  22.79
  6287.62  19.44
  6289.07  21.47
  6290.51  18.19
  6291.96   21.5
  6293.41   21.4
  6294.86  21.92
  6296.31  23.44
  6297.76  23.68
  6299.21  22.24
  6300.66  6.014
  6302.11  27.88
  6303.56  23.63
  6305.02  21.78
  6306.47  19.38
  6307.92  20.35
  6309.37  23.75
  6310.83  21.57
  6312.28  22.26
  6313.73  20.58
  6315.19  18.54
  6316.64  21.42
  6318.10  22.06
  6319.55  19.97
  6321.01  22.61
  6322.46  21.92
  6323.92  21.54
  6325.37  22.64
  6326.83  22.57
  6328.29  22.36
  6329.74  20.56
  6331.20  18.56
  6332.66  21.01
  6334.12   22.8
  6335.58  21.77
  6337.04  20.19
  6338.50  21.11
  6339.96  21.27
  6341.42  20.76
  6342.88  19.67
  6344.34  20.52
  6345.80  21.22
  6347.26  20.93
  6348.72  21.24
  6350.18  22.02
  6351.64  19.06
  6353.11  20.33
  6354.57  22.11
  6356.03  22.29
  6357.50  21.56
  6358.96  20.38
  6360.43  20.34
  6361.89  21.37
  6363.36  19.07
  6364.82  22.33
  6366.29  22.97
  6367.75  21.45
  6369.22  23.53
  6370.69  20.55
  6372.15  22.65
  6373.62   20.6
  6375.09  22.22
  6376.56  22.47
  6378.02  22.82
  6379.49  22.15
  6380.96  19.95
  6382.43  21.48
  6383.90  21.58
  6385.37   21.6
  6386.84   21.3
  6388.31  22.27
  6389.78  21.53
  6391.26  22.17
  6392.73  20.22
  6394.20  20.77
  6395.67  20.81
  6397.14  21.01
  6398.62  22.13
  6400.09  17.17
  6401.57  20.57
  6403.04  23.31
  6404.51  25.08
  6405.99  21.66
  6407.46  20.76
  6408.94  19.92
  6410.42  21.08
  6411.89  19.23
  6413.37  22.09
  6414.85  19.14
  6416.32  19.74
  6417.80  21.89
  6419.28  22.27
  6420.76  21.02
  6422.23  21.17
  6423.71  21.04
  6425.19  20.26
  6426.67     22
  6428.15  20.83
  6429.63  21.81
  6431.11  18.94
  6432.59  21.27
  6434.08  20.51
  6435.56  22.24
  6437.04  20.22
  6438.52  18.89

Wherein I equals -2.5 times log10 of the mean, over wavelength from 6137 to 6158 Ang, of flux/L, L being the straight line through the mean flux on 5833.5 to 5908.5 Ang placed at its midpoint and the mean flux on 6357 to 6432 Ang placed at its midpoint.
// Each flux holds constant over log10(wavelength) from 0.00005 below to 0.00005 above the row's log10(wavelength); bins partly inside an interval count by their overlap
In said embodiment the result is 0.04 mag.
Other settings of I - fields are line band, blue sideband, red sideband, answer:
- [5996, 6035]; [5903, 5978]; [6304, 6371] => 0.02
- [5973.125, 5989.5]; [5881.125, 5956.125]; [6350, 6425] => 0.03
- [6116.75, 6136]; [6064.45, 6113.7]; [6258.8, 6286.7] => 0.04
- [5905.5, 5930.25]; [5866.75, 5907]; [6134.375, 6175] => -0.03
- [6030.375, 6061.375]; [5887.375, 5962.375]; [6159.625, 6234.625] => -0.02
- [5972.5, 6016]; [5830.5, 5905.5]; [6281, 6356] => 0.00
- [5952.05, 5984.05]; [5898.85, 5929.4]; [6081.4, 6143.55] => 0.00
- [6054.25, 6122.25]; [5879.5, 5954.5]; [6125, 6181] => -0.03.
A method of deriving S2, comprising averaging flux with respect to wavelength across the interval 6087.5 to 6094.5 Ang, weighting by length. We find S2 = 24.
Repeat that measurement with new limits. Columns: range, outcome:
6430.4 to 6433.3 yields 20.1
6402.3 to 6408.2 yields 22.7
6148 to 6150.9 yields 22.9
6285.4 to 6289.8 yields 21.2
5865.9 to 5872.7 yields 25.9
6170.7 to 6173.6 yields 22.1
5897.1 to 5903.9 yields 25.5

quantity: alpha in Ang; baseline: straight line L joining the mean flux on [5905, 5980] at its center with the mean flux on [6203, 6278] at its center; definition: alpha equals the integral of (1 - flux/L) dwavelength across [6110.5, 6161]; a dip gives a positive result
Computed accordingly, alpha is 1.2 Ang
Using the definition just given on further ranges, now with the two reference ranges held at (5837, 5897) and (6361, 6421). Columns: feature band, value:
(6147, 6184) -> 0.61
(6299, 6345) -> 1.68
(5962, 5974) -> -0.31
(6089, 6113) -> -0.17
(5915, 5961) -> -1.32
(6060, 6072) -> -0.01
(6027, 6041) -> 0.06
